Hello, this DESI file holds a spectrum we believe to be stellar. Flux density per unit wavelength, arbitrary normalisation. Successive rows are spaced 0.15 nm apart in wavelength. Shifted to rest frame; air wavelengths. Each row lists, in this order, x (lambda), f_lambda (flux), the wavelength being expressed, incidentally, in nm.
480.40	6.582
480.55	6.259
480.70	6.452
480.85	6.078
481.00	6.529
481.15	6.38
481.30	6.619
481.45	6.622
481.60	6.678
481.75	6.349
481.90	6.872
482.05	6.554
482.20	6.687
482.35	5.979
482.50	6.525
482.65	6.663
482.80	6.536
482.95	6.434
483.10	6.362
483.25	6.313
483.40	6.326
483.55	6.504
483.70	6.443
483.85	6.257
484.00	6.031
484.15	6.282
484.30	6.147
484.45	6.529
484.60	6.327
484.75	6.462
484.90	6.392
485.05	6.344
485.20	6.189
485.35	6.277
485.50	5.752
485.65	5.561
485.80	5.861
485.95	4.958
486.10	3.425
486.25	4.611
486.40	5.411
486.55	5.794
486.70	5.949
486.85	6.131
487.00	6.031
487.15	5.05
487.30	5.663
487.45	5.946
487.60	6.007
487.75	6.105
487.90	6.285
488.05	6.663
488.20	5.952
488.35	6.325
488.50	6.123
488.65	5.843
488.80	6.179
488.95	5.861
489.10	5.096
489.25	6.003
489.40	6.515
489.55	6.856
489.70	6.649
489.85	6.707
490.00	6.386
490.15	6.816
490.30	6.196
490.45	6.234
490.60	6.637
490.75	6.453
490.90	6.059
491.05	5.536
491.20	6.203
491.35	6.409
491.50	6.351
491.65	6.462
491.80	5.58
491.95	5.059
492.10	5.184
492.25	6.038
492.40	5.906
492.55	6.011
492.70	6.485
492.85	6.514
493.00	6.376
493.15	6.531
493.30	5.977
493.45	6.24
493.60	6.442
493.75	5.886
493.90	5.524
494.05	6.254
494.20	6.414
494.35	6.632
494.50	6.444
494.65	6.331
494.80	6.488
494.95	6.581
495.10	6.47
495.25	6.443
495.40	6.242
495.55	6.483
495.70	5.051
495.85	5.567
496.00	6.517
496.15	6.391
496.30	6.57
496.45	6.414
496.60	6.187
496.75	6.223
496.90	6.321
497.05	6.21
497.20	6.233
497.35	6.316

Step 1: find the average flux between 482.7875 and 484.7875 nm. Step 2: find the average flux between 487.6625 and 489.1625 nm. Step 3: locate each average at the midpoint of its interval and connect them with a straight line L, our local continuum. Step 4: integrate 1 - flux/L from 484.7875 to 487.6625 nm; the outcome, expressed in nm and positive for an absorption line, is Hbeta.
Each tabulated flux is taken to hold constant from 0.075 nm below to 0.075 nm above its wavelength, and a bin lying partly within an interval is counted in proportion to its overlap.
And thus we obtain 0.247 nm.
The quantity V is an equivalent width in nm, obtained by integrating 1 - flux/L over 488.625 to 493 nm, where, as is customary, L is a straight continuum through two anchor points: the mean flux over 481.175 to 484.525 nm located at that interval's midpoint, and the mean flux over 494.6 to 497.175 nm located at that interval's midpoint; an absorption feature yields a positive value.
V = 0.12 nm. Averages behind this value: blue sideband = 6.44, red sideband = 6.26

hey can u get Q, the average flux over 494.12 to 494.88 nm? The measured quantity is 6.46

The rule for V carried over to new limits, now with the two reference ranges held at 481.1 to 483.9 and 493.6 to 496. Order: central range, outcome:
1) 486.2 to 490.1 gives 0.205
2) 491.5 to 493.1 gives 0.070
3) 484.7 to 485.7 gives 0.043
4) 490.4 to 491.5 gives 0.011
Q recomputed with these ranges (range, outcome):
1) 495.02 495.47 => 6.39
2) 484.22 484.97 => 6.37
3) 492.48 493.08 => 6.35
